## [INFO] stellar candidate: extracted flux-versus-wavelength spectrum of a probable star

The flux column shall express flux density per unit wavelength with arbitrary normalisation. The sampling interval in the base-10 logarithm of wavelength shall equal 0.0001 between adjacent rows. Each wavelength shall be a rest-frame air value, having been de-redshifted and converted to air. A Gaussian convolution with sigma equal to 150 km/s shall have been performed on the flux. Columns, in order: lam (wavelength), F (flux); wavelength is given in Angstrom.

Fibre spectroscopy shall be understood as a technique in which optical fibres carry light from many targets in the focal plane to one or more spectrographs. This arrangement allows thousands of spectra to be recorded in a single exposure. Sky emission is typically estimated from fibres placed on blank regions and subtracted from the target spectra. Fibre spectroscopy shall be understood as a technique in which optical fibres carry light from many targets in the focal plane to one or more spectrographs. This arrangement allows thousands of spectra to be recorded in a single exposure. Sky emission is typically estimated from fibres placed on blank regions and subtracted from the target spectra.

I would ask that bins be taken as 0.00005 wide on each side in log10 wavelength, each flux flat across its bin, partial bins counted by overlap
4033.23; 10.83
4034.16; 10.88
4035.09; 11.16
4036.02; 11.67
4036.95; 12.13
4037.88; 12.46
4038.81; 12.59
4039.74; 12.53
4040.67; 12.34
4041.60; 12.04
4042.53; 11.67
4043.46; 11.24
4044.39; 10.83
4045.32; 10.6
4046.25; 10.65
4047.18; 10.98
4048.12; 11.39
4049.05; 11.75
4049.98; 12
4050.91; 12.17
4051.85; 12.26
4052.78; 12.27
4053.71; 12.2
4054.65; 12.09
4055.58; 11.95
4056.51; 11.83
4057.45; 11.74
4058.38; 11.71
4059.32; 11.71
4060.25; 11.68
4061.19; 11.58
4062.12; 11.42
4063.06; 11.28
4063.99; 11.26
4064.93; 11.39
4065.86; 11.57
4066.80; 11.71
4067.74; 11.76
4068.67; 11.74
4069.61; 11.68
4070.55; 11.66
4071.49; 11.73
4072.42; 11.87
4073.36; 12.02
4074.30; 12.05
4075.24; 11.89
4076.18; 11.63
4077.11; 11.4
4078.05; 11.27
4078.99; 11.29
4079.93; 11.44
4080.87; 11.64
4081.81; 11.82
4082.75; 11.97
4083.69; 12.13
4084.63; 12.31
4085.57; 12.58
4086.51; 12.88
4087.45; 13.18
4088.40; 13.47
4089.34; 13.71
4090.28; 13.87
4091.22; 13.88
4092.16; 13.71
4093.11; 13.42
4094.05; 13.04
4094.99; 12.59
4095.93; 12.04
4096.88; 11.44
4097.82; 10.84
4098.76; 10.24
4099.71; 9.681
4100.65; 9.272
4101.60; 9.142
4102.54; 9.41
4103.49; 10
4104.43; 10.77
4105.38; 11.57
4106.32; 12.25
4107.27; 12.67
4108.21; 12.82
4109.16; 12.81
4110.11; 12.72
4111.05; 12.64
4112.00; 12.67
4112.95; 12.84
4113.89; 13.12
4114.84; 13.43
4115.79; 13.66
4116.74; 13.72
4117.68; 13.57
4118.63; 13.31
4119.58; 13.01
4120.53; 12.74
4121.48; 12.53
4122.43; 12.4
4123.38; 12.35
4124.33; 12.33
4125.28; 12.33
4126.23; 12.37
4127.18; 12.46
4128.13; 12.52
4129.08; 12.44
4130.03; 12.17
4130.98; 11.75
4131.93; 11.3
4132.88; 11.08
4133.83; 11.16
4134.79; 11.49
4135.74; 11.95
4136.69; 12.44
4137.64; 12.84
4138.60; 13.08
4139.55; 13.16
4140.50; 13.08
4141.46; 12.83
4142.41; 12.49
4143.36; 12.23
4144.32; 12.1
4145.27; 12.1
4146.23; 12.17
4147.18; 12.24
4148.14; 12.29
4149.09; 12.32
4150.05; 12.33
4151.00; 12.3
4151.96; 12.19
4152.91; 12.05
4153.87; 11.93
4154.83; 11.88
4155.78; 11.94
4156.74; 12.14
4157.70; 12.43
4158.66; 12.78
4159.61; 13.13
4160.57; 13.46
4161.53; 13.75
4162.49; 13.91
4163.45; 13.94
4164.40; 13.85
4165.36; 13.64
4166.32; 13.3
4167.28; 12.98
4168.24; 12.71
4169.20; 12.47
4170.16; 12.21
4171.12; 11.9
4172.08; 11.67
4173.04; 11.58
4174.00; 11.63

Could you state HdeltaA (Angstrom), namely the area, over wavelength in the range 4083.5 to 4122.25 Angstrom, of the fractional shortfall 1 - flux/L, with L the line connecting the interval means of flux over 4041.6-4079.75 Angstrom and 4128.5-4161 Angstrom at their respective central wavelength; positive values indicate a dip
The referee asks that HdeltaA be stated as -1.2 Angstrom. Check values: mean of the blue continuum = 11.6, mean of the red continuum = 12.3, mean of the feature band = 12.3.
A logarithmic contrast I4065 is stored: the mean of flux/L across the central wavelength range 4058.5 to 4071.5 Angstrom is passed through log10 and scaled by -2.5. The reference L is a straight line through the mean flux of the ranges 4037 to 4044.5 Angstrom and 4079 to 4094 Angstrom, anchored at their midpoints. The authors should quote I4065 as 0.08 mag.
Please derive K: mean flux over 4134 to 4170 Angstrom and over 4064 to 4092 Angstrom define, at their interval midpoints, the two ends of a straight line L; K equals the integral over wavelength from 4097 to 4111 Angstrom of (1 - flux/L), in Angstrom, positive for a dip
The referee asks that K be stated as 1.4 Angstrom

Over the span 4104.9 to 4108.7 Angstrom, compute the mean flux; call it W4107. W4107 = 12.3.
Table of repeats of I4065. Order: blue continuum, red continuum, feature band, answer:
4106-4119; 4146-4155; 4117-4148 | 0.017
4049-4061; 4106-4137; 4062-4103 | 0.032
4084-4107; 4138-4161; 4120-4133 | -0.002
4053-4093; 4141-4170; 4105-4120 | -0.051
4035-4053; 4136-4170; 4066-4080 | 0.029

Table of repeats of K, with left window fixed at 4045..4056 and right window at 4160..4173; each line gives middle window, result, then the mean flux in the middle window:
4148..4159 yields 0.6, 12.2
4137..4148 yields 0.2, 12.6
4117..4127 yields -0.2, 12.7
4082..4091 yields -0.6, 12.9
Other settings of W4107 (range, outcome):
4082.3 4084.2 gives 12.1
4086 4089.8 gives 13.3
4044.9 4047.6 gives 10.8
